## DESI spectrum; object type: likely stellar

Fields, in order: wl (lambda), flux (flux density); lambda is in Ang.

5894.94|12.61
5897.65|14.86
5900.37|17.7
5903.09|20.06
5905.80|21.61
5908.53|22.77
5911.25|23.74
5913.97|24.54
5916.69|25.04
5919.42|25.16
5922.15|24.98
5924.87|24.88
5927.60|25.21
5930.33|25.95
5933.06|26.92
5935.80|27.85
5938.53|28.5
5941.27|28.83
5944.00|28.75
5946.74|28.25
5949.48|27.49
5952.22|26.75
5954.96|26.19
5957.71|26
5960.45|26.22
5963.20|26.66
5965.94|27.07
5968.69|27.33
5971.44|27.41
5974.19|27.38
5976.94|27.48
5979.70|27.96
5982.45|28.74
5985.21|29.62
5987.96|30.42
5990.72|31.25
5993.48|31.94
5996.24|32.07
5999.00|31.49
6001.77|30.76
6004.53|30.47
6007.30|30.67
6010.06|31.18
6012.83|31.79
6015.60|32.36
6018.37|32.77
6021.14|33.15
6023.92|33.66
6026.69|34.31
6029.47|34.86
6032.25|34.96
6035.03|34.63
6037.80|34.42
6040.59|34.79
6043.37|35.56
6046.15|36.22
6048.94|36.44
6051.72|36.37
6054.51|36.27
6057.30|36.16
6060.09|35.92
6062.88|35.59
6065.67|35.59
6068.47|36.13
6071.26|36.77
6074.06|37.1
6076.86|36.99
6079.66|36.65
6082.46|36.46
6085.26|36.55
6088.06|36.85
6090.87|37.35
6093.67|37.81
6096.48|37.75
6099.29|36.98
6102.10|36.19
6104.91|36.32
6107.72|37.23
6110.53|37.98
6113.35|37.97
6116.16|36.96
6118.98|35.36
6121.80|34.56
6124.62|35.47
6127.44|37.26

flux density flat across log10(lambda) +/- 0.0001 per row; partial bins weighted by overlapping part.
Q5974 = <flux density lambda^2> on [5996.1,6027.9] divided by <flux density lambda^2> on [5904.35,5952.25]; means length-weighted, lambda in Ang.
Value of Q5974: 1.27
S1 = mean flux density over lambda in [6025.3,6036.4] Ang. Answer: 34.7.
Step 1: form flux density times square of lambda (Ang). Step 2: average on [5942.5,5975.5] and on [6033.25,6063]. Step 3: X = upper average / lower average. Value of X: 1.35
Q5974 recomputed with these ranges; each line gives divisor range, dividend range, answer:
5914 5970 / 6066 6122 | 1.45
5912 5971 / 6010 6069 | 1.35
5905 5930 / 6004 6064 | 1.46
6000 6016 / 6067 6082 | 1.20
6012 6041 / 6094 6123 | 1.12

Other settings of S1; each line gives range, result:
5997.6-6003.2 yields 31.1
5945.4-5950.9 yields 27.9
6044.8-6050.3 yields 36.3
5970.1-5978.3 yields 27.4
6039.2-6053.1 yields 35.9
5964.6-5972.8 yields 27.3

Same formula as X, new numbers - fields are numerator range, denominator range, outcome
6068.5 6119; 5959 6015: 1.30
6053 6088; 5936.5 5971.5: 1.38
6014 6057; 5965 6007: 1.20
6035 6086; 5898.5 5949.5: 1.51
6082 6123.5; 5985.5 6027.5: 1.20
